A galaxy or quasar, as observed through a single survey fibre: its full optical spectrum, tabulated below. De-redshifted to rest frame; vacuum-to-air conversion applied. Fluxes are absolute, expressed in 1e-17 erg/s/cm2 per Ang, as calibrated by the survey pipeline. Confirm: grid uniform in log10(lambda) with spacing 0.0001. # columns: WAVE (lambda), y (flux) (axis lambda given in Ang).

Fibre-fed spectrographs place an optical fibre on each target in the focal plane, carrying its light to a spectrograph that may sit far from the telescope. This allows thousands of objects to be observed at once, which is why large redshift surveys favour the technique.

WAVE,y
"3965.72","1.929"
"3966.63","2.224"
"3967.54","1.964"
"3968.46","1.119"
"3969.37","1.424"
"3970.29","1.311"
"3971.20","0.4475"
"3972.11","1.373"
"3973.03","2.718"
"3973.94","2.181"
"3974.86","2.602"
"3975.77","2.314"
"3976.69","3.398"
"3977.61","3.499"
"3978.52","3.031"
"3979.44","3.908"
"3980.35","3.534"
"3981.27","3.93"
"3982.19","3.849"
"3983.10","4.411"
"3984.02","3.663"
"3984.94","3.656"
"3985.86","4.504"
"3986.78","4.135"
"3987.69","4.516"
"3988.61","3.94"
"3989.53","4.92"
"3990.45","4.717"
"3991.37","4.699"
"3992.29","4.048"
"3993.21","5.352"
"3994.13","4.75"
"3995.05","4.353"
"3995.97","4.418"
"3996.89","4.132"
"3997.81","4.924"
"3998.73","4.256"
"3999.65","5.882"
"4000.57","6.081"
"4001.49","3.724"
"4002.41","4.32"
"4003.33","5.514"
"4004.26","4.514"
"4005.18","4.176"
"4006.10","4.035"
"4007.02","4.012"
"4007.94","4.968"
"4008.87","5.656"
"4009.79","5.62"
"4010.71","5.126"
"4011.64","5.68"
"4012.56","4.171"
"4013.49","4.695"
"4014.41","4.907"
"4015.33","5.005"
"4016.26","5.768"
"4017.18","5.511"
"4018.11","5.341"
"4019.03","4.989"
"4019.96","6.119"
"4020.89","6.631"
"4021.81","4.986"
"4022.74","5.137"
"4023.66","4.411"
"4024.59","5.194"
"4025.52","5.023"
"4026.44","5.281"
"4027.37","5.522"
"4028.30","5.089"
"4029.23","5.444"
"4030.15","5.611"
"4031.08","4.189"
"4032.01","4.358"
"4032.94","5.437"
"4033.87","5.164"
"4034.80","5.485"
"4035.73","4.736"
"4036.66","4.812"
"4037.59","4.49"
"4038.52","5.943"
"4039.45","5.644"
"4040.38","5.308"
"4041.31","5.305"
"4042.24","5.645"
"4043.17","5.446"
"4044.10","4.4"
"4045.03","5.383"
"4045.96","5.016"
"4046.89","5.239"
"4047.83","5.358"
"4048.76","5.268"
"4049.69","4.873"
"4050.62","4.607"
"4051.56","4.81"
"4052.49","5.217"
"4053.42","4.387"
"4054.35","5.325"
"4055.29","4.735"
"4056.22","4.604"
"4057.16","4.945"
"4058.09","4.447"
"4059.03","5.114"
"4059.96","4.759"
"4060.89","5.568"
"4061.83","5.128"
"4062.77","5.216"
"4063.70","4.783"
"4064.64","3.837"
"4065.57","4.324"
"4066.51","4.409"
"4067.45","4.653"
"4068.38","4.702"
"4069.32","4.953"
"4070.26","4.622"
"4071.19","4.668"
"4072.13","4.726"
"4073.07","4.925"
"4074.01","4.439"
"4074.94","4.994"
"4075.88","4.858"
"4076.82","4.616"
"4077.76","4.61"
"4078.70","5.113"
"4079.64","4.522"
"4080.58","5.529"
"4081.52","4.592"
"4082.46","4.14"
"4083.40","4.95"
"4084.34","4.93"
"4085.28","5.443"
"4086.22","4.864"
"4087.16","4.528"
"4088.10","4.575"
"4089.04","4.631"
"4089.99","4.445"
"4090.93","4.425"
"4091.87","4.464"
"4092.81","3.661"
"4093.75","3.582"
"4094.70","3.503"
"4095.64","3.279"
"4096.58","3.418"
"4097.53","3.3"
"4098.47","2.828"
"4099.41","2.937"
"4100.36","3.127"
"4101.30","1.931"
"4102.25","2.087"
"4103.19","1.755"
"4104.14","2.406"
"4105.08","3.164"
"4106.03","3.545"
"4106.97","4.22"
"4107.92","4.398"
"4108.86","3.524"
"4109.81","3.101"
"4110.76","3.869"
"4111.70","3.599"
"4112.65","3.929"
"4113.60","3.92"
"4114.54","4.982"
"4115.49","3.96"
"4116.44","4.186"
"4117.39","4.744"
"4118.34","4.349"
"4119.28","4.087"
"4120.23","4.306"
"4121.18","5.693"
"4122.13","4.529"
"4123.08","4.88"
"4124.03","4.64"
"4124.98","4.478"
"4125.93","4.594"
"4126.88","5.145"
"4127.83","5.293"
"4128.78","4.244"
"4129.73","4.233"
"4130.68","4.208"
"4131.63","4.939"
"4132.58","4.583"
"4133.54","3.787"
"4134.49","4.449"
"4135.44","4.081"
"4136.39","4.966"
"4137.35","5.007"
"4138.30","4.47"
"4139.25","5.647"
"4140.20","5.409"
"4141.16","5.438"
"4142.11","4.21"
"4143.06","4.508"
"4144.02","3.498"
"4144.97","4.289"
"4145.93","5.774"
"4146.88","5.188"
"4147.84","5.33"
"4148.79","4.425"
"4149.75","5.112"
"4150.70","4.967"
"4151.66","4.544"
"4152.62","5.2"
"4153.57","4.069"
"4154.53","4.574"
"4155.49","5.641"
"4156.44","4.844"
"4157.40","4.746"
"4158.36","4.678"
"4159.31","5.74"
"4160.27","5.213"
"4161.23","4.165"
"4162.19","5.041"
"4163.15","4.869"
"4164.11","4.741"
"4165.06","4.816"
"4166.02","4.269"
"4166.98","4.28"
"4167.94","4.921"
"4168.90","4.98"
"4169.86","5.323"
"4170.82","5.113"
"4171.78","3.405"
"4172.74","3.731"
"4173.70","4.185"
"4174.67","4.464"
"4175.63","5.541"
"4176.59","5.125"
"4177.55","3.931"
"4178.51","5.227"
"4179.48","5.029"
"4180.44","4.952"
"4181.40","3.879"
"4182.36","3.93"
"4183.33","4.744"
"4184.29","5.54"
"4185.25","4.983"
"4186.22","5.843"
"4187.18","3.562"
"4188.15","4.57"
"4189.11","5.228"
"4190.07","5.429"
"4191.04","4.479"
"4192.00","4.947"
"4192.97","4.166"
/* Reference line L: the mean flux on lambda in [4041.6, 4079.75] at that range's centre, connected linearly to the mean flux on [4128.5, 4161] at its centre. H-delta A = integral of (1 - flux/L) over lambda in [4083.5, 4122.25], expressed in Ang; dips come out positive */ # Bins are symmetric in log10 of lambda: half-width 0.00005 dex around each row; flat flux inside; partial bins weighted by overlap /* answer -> 7.7 Ang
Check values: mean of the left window 4.86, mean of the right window 4.76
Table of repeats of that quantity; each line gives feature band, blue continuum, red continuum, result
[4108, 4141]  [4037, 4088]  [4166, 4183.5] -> 1.7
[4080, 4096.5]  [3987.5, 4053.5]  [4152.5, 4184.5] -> 1.5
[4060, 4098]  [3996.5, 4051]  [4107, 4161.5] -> 2.3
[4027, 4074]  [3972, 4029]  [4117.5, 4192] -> -3.8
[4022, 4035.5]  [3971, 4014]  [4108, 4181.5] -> -2.6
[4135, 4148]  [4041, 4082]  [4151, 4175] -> -0.3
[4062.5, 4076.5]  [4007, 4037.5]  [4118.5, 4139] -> 0.7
